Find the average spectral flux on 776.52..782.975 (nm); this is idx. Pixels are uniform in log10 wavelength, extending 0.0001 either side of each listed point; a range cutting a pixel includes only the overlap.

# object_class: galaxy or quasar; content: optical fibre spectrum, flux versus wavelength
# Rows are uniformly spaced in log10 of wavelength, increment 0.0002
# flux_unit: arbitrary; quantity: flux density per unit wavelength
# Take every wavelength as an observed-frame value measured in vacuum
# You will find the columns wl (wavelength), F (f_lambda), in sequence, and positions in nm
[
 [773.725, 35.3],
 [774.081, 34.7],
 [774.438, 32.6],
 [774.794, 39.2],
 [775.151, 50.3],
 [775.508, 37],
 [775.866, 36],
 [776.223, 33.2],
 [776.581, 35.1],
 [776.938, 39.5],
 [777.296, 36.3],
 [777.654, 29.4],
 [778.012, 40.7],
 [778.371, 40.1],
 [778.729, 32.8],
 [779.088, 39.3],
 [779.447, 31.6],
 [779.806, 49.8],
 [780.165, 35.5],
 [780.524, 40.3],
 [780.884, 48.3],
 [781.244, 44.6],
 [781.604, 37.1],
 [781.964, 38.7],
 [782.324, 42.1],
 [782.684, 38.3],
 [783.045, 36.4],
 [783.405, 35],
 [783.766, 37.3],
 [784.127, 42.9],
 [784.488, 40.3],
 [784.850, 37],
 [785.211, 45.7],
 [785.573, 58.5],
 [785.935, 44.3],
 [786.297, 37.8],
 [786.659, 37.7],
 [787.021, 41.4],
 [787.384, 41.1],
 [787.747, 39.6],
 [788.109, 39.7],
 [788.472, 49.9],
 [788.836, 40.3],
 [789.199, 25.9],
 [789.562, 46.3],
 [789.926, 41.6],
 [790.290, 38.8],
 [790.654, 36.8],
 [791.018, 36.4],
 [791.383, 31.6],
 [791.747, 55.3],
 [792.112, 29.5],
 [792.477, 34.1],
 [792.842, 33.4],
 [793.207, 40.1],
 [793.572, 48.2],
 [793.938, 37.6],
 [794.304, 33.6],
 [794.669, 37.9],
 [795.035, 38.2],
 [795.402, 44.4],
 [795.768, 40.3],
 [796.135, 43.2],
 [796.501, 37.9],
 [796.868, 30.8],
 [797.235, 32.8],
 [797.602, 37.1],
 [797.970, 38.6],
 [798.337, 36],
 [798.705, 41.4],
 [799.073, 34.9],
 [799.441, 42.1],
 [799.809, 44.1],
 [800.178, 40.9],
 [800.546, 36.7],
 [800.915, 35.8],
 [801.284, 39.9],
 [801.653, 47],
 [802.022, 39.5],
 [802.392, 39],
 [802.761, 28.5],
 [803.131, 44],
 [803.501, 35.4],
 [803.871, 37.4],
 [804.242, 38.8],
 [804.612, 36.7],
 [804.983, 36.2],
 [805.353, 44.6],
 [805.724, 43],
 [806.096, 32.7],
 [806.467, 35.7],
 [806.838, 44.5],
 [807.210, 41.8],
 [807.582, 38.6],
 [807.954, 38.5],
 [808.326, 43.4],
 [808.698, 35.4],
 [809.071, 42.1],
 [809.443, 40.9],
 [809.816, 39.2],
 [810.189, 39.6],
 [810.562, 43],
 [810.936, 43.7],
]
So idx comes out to 38.9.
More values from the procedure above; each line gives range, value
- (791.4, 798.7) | 38.3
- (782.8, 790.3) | 40.9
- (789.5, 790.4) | 41.9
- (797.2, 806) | 38.8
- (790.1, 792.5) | 37.7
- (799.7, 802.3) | 40.4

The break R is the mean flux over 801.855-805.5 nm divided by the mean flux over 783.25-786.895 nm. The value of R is 0.91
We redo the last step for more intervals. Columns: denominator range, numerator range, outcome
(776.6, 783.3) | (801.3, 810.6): 1.01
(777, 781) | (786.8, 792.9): 1.02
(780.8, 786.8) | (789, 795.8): 0.93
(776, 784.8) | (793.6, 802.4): 1.01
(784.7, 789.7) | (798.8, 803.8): 0.93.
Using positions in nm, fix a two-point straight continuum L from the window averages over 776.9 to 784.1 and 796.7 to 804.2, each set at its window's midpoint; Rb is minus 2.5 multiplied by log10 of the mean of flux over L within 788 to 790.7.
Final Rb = -0.044 mag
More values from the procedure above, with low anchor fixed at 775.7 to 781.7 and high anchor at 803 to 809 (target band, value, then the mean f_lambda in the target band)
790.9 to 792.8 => 0.05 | 37.1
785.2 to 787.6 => -0.13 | 43.6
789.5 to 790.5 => -0.08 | 41.6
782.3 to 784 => 0.02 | 37.6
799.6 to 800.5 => -0.07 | 41.6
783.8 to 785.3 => -0.07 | 40.8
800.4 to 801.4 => 0.05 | 37.3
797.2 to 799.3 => 0.05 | 37.2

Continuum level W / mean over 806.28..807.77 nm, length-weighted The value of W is 40.1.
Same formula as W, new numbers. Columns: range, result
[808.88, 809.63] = 41.5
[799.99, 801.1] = 37.8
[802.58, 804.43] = 36.8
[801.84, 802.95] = 35.7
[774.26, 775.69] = 39.8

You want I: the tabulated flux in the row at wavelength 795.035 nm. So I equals 38.2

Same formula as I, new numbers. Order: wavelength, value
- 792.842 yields 33.4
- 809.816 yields 39.2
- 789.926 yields 41.6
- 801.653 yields 47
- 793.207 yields 40.1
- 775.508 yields 37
